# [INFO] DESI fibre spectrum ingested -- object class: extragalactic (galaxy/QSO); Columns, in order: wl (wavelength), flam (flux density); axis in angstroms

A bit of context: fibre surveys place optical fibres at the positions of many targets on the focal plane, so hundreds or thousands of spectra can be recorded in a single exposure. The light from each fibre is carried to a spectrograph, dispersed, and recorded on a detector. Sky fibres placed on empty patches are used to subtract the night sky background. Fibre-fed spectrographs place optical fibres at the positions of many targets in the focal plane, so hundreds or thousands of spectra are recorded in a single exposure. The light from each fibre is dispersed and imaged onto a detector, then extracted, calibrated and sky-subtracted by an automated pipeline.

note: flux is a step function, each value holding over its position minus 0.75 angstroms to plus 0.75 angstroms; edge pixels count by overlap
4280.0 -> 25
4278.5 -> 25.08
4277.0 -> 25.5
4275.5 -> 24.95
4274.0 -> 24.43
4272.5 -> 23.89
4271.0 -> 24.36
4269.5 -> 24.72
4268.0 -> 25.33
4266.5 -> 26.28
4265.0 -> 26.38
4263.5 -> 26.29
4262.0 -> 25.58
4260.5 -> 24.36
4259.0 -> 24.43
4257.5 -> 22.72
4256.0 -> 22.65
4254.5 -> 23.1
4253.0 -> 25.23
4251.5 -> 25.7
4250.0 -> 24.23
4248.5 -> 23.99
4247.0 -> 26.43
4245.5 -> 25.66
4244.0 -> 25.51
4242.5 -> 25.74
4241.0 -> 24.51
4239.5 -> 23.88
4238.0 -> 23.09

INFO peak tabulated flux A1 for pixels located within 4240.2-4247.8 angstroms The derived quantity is 26.43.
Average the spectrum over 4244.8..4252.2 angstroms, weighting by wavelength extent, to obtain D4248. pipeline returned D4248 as 25.2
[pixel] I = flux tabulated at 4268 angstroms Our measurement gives 25.33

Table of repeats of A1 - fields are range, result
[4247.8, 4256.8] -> 25.7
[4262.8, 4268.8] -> 26.38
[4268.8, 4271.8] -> 24.72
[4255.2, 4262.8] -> 25.58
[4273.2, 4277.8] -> 25.5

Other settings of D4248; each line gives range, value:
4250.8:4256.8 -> 24.1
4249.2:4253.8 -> 25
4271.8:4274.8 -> 24.2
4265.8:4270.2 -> 25.4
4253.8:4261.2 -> 23.4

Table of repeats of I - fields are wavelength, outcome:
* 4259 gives 24.43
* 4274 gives 24.43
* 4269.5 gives 24.72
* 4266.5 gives 26.28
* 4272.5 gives 23.89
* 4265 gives 26.38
